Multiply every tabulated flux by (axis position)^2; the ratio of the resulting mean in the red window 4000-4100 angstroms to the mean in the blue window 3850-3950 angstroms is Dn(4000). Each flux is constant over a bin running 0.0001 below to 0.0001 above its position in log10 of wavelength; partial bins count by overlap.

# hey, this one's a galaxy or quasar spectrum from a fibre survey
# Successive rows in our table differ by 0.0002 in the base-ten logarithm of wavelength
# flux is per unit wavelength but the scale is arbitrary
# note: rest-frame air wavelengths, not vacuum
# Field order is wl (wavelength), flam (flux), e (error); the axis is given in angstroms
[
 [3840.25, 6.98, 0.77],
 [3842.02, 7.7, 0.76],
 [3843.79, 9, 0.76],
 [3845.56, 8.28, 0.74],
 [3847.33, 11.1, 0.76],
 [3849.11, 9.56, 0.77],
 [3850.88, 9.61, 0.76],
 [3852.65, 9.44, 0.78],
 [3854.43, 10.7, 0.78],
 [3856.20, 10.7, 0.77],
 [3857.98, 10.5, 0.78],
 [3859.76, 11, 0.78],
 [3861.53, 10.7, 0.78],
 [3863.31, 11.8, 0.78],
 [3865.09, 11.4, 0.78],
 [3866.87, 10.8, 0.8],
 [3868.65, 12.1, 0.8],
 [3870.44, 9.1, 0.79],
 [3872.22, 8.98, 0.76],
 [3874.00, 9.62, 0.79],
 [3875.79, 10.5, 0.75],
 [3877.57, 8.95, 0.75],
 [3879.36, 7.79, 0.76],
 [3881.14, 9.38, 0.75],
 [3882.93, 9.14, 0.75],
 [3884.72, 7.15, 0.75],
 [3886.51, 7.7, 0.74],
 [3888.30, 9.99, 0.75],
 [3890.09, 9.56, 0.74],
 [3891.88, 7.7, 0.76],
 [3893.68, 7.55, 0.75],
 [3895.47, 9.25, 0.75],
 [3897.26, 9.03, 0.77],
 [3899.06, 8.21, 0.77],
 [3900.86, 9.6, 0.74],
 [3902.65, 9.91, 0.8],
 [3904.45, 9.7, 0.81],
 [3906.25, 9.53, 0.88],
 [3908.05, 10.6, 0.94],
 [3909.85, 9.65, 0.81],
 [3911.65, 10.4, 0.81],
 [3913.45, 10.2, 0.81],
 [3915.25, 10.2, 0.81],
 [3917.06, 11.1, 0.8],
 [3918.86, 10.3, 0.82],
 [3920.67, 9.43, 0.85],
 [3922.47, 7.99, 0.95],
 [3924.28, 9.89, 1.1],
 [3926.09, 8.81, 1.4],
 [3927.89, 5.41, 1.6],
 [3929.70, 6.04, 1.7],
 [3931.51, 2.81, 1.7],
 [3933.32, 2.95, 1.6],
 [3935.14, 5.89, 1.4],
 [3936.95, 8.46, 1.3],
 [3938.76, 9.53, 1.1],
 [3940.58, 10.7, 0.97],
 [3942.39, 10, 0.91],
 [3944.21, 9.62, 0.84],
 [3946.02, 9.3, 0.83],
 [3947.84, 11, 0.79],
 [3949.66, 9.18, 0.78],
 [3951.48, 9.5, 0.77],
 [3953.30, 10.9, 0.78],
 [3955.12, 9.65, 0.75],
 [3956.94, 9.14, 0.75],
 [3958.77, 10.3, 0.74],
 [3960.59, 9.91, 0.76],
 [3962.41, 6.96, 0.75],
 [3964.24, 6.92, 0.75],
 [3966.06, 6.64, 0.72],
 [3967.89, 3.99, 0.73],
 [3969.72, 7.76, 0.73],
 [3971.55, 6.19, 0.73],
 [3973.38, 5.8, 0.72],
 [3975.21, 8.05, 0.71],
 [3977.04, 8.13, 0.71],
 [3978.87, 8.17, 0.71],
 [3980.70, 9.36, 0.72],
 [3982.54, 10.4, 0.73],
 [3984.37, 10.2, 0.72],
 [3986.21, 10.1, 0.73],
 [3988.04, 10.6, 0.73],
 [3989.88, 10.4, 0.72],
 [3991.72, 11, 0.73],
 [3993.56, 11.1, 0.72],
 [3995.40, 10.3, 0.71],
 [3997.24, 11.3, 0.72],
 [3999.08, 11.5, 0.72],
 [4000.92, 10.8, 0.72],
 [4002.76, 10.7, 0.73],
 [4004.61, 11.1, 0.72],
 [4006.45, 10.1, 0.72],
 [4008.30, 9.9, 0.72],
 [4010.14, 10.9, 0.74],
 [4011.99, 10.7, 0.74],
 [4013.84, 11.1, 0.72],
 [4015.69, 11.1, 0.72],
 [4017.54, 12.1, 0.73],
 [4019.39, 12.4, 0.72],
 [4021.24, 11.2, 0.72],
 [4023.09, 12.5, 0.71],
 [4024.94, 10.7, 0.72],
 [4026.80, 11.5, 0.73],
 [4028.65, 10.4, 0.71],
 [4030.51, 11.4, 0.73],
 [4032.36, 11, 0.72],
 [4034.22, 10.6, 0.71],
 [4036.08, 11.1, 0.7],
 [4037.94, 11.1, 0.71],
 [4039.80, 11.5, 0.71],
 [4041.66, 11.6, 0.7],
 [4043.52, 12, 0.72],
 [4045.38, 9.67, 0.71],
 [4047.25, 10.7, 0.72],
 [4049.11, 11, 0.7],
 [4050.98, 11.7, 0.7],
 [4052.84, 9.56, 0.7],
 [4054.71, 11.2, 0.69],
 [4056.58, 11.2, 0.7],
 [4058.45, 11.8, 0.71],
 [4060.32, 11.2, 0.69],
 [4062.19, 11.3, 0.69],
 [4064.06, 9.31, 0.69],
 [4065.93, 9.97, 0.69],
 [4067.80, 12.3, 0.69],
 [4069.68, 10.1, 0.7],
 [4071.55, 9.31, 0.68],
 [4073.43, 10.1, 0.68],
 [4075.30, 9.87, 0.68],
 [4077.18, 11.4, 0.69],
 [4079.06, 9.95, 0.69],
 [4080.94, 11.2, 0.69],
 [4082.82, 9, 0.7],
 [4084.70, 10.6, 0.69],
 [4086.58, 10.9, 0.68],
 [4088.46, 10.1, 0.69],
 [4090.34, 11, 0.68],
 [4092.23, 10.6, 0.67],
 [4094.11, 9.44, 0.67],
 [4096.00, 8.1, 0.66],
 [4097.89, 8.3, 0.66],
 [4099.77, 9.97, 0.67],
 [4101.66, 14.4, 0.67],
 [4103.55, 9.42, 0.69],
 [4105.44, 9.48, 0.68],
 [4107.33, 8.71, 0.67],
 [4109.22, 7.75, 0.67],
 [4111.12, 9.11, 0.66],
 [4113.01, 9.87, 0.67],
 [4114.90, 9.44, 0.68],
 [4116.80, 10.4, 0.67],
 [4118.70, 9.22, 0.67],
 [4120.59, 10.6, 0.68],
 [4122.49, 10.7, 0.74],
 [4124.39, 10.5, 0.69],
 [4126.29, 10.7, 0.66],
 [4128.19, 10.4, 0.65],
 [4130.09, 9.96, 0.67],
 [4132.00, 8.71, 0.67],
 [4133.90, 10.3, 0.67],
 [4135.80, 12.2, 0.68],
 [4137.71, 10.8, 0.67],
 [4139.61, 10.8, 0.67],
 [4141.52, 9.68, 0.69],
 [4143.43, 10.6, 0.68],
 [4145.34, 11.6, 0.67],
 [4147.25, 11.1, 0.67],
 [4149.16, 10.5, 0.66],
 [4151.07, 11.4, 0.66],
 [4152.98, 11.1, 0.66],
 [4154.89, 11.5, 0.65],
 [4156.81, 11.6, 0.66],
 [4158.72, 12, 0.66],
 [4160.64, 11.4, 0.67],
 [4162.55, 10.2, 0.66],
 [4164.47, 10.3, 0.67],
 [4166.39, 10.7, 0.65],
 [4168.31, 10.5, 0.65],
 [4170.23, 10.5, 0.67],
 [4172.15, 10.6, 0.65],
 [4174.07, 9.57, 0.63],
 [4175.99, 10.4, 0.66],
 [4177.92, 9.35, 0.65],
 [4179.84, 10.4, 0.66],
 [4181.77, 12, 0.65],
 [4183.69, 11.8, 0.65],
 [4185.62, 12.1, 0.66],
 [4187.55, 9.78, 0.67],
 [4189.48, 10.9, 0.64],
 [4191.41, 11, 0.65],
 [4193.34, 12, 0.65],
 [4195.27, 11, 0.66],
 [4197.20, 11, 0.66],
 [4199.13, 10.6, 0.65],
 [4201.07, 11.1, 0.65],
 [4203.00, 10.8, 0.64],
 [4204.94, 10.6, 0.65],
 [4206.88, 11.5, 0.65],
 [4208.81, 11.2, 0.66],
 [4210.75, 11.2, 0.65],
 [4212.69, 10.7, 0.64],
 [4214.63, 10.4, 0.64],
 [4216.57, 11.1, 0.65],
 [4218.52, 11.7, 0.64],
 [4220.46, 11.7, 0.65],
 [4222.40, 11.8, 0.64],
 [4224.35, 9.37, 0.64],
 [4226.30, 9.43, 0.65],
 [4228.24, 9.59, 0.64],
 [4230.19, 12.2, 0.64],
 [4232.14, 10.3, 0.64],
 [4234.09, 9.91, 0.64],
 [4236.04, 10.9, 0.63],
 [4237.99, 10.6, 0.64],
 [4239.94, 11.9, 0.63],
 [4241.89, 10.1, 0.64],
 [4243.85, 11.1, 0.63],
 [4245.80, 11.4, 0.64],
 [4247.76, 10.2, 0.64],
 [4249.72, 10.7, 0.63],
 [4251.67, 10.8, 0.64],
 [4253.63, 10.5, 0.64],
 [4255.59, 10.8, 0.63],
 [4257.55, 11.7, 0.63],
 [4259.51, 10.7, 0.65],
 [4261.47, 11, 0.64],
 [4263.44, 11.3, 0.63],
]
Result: 1.25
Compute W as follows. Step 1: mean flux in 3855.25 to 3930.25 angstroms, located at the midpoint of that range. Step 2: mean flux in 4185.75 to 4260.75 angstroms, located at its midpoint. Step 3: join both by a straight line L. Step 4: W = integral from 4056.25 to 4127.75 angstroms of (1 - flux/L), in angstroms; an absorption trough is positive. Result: 0.9 angstroms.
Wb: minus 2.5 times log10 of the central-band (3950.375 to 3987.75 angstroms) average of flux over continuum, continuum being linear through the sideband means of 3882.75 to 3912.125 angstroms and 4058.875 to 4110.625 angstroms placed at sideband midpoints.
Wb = 0.126 mag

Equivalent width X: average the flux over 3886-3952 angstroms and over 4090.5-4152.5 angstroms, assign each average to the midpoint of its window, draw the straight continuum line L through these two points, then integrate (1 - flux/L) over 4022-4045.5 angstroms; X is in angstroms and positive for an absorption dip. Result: -4.0 angstroms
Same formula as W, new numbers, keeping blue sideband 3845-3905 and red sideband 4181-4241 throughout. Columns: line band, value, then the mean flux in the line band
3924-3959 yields 5.3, 8.4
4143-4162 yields -1.0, 11.3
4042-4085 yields -1.1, 10.6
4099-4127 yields 1.5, 10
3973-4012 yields 0.1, 10.1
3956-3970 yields 3.2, 7.7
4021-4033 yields -1.2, 11.3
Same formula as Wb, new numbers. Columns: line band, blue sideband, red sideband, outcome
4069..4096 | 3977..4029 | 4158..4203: 0.061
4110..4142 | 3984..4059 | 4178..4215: 0.084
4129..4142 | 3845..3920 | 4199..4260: 0.017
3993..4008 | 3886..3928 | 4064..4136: -0.120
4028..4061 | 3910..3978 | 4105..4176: -0.174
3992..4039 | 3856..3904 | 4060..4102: -0.104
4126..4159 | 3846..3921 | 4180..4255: -0.016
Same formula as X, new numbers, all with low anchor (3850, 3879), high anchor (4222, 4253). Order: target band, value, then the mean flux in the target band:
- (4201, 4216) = -0.5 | 10.9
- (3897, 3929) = 2.9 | 9.43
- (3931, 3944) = 3.7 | 7.45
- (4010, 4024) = -1.5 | 11.5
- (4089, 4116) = 2.1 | 9.69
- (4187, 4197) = -0.4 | 11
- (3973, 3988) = 2.1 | 8.99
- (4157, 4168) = -0.4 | 10.9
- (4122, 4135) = 0.4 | 10.2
